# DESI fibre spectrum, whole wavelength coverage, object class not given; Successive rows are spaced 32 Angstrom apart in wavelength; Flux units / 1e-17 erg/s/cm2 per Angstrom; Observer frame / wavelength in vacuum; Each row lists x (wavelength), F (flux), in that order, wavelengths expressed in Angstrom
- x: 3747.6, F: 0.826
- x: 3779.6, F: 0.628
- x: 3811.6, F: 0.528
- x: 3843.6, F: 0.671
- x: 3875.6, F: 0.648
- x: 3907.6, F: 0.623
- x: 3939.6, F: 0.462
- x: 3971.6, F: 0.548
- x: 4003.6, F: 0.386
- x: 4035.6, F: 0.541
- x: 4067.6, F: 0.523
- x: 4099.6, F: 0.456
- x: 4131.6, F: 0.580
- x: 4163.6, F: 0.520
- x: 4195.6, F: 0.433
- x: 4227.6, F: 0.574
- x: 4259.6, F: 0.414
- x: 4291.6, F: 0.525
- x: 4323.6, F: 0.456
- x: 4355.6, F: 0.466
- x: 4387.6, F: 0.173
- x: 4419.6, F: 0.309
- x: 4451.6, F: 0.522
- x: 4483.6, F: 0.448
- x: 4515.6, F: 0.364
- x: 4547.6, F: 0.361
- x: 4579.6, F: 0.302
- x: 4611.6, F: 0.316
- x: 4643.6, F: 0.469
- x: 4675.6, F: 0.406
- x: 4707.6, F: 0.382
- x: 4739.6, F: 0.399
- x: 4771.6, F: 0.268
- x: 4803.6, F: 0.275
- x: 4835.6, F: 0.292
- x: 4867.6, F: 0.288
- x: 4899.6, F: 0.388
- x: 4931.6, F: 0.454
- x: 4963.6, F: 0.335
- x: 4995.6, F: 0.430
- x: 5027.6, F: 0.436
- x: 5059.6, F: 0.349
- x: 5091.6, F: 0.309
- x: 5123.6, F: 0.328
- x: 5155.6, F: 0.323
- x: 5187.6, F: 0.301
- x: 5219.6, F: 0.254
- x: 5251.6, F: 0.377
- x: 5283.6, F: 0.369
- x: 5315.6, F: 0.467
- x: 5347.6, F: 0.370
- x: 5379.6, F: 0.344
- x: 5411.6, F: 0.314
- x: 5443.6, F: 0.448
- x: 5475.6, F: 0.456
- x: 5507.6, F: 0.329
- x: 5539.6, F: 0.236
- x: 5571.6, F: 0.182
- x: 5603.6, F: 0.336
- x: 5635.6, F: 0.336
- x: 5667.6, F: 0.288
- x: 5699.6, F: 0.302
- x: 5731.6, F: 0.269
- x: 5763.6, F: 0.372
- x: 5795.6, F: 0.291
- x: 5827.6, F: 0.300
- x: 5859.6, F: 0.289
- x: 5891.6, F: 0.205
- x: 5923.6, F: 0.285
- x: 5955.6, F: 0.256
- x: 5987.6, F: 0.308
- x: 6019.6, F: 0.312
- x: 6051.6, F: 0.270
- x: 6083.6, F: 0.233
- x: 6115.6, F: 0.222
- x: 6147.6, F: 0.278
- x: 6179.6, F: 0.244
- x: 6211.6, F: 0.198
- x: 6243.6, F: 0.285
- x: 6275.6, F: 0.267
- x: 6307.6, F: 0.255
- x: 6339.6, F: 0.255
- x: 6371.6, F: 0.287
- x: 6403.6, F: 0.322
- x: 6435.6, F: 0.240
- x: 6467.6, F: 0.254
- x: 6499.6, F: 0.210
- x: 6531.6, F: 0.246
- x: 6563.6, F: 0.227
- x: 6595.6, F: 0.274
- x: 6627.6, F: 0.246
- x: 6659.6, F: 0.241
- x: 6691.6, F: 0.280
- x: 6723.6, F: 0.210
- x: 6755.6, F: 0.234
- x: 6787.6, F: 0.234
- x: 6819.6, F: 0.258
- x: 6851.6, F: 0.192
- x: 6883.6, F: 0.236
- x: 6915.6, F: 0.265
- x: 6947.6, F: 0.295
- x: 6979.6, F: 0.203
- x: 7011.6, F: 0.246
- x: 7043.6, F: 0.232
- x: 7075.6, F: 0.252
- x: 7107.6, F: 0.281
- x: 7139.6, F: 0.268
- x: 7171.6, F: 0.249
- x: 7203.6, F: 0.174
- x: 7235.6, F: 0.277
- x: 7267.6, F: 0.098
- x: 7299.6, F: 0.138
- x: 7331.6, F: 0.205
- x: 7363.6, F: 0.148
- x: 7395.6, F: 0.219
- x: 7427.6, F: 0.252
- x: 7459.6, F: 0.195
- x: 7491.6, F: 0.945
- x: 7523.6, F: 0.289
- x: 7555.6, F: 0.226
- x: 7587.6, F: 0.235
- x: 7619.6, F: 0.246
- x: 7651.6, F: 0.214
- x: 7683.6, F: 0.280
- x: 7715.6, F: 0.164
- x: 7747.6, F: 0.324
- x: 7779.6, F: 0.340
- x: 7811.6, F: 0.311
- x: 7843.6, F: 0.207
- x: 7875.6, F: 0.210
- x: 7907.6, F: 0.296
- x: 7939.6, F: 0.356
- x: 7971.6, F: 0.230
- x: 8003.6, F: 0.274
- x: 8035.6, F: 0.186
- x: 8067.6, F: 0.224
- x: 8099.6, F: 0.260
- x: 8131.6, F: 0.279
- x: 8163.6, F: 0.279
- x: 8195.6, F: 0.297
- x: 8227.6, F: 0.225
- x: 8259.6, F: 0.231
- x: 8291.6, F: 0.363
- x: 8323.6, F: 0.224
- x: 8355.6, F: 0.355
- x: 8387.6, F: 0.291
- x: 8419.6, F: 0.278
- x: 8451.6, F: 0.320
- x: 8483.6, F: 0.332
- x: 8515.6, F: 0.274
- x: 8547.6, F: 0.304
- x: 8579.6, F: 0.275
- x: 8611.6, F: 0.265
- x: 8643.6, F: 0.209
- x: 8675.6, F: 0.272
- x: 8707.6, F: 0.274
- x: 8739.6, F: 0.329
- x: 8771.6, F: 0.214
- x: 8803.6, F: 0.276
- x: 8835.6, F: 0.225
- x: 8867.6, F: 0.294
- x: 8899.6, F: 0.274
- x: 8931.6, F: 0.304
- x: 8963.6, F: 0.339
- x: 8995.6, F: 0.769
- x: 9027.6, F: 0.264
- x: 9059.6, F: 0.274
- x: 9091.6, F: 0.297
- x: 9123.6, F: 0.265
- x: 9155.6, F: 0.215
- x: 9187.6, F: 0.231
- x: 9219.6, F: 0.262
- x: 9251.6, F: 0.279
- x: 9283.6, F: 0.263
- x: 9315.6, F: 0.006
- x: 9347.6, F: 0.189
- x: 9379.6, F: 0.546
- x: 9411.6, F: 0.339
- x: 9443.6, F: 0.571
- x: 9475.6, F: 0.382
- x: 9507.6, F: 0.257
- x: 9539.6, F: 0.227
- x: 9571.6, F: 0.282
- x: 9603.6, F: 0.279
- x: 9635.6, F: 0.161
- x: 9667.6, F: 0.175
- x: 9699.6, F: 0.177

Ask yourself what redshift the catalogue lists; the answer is 1.012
